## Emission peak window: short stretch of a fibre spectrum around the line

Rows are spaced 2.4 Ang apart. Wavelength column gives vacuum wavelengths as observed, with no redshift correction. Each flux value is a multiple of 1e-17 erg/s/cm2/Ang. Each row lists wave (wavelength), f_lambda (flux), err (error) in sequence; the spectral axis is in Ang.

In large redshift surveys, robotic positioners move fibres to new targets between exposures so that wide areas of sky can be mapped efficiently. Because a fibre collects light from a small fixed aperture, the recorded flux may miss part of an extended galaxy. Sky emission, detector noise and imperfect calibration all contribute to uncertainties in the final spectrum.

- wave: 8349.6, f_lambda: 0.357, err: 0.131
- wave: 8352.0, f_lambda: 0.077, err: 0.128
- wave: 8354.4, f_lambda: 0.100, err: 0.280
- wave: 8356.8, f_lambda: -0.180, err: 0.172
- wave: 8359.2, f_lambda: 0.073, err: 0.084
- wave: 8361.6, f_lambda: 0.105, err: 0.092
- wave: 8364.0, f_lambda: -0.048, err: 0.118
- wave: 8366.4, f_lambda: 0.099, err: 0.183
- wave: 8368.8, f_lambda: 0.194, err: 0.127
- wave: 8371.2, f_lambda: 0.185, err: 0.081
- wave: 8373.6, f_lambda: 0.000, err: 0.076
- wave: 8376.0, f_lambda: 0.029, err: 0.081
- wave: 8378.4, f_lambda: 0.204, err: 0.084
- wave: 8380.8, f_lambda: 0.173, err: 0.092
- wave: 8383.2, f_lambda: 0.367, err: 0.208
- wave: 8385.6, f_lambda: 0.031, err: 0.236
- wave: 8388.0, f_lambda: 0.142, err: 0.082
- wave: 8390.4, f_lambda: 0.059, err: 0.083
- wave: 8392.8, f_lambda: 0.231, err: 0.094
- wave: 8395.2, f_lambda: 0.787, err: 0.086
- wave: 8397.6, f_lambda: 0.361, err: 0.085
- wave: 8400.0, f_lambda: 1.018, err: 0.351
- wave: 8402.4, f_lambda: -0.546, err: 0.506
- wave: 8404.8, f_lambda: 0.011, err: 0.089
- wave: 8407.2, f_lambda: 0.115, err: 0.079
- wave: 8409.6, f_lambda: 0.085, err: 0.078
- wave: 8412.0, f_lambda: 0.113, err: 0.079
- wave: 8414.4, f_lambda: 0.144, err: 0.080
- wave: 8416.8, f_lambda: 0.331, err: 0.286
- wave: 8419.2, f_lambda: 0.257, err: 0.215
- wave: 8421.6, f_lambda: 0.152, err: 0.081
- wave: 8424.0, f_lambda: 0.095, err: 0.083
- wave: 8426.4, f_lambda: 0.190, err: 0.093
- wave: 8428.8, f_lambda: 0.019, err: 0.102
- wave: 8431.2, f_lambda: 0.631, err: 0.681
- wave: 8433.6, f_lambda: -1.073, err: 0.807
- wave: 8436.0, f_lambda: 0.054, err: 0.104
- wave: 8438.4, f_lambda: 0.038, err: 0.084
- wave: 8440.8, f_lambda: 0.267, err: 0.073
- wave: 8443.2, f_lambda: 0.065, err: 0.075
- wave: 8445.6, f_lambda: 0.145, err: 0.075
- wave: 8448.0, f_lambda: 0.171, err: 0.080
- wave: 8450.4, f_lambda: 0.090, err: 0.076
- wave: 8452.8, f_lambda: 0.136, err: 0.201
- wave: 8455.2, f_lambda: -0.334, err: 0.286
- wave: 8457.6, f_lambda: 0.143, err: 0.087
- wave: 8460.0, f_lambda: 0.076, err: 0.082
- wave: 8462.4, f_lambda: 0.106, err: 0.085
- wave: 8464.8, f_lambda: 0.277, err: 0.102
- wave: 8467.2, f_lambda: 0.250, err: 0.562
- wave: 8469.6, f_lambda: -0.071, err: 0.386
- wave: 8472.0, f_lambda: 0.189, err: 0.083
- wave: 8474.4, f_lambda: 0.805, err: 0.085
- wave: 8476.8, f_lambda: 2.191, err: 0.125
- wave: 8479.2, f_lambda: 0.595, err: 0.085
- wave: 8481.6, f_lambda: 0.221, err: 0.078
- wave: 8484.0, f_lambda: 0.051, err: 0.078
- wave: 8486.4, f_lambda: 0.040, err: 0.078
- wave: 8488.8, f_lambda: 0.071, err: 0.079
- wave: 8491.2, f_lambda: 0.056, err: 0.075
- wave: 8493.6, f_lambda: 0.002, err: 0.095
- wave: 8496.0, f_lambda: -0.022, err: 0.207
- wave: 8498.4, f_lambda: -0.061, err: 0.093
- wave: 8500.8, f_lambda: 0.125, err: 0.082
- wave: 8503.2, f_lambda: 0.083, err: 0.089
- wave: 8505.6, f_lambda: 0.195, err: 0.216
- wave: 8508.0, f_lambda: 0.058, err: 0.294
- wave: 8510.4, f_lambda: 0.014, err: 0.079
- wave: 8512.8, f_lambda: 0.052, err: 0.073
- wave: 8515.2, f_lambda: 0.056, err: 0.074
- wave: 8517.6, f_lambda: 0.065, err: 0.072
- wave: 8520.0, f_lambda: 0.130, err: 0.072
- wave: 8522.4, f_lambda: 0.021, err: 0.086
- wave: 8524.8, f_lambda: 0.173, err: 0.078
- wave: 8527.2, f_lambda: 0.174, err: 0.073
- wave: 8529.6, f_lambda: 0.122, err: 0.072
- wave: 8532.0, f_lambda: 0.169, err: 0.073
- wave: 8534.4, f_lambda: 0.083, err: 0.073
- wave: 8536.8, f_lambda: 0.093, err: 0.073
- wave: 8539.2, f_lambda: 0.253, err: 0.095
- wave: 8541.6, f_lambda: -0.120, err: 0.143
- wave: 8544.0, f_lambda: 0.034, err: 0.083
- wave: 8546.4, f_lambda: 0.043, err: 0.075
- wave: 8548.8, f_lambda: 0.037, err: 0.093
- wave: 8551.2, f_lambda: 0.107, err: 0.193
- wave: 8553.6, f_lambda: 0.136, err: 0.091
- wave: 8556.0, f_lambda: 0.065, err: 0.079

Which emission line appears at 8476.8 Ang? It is [O III] 5007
